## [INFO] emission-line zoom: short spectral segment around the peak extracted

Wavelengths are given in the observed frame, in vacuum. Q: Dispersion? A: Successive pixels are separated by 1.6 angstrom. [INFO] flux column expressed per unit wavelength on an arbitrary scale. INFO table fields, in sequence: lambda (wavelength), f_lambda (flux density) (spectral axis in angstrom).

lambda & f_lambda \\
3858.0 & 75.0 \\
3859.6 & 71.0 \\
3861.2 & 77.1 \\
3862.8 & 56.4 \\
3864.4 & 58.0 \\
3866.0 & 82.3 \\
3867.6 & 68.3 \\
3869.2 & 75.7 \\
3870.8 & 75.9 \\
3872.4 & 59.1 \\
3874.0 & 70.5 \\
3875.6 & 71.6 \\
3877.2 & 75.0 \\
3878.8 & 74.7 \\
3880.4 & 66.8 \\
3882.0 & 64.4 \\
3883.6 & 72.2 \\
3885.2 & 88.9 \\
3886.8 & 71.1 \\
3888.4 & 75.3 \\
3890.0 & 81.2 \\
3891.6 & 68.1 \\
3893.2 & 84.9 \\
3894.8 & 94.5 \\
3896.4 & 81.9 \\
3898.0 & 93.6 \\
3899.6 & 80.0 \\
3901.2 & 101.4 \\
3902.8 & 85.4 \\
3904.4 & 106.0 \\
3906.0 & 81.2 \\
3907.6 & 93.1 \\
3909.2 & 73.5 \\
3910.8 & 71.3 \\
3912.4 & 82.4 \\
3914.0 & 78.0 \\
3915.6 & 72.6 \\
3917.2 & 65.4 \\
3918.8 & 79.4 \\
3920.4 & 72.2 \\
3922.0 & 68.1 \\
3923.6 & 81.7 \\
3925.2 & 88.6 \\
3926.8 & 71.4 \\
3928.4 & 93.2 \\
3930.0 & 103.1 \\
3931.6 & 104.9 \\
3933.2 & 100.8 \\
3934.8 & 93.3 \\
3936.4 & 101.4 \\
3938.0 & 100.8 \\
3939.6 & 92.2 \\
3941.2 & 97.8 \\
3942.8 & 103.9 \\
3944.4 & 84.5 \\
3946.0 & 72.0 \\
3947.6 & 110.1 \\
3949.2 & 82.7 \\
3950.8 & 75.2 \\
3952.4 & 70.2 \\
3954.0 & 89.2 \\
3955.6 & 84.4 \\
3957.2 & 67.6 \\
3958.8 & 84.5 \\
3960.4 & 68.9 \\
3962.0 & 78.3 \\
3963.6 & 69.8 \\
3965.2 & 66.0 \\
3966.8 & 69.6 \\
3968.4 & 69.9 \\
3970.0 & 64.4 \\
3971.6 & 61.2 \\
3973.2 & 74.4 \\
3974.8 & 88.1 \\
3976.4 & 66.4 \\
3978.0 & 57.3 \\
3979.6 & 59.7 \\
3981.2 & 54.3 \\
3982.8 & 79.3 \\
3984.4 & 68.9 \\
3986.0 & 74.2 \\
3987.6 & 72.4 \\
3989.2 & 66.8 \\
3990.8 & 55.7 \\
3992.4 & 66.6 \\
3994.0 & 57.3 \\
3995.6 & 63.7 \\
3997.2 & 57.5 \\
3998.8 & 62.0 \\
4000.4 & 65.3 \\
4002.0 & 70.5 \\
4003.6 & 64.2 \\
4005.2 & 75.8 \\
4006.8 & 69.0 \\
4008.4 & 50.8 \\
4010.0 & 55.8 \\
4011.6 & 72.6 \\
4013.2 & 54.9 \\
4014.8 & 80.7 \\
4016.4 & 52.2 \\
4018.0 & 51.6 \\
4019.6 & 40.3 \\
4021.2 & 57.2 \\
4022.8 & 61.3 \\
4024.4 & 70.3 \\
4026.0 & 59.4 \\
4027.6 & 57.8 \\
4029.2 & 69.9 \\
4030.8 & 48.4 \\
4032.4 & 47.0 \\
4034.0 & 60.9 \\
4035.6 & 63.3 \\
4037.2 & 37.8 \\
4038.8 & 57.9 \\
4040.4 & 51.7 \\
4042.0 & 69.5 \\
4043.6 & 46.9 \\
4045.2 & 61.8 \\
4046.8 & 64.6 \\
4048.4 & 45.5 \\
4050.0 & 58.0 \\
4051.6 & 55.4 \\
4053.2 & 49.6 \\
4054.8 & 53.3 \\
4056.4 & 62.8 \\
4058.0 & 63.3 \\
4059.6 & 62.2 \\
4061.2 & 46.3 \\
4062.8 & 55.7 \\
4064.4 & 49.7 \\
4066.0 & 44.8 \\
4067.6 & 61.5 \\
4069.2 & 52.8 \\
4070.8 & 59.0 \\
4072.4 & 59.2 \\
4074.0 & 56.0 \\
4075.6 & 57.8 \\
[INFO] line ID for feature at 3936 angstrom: C III] 1909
